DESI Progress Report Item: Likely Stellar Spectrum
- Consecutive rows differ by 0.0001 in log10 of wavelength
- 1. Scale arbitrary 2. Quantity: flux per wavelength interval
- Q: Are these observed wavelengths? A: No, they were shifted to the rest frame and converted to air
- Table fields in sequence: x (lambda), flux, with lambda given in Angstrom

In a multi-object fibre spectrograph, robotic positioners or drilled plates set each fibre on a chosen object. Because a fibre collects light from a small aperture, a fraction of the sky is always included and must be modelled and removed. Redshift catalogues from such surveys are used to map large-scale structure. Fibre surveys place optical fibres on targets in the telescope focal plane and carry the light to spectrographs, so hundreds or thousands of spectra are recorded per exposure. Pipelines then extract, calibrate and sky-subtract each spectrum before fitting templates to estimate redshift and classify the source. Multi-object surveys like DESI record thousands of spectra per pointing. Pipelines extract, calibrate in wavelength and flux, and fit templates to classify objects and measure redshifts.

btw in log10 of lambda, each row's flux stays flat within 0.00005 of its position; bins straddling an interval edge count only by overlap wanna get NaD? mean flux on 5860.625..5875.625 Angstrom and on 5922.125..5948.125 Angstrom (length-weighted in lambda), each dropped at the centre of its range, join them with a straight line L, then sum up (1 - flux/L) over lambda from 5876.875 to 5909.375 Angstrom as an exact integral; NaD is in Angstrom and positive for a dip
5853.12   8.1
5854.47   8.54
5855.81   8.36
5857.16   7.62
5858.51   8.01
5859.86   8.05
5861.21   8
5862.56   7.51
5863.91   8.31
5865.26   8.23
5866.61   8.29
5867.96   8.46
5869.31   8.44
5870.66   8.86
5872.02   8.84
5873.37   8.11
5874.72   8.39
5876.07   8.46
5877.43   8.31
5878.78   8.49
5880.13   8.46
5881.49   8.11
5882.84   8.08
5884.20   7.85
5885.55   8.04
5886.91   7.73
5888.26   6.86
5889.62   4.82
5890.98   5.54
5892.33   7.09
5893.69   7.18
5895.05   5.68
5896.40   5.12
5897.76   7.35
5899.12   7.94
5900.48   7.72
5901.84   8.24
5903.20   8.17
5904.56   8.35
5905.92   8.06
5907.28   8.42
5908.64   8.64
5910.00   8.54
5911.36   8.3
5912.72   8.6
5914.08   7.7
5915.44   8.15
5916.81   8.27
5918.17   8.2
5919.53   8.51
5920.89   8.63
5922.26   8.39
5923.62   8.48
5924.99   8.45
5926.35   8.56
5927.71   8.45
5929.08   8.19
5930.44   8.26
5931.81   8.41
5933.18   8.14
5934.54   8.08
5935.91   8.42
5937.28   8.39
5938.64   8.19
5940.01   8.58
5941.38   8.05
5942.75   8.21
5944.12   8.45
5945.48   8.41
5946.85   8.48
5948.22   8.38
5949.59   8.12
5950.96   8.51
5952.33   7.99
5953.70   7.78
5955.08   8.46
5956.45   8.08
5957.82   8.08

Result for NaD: 3.2 Angstrom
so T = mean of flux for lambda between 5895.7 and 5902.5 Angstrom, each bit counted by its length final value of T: 7.27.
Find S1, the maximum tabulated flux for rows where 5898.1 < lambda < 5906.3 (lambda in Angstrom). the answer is 8.35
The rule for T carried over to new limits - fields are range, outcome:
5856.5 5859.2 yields 7.81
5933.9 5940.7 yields 8.33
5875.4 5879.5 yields 8.42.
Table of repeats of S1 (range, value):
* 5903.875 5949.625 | 8.64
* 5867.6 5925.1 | 8.86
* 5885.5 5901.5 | 8.04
